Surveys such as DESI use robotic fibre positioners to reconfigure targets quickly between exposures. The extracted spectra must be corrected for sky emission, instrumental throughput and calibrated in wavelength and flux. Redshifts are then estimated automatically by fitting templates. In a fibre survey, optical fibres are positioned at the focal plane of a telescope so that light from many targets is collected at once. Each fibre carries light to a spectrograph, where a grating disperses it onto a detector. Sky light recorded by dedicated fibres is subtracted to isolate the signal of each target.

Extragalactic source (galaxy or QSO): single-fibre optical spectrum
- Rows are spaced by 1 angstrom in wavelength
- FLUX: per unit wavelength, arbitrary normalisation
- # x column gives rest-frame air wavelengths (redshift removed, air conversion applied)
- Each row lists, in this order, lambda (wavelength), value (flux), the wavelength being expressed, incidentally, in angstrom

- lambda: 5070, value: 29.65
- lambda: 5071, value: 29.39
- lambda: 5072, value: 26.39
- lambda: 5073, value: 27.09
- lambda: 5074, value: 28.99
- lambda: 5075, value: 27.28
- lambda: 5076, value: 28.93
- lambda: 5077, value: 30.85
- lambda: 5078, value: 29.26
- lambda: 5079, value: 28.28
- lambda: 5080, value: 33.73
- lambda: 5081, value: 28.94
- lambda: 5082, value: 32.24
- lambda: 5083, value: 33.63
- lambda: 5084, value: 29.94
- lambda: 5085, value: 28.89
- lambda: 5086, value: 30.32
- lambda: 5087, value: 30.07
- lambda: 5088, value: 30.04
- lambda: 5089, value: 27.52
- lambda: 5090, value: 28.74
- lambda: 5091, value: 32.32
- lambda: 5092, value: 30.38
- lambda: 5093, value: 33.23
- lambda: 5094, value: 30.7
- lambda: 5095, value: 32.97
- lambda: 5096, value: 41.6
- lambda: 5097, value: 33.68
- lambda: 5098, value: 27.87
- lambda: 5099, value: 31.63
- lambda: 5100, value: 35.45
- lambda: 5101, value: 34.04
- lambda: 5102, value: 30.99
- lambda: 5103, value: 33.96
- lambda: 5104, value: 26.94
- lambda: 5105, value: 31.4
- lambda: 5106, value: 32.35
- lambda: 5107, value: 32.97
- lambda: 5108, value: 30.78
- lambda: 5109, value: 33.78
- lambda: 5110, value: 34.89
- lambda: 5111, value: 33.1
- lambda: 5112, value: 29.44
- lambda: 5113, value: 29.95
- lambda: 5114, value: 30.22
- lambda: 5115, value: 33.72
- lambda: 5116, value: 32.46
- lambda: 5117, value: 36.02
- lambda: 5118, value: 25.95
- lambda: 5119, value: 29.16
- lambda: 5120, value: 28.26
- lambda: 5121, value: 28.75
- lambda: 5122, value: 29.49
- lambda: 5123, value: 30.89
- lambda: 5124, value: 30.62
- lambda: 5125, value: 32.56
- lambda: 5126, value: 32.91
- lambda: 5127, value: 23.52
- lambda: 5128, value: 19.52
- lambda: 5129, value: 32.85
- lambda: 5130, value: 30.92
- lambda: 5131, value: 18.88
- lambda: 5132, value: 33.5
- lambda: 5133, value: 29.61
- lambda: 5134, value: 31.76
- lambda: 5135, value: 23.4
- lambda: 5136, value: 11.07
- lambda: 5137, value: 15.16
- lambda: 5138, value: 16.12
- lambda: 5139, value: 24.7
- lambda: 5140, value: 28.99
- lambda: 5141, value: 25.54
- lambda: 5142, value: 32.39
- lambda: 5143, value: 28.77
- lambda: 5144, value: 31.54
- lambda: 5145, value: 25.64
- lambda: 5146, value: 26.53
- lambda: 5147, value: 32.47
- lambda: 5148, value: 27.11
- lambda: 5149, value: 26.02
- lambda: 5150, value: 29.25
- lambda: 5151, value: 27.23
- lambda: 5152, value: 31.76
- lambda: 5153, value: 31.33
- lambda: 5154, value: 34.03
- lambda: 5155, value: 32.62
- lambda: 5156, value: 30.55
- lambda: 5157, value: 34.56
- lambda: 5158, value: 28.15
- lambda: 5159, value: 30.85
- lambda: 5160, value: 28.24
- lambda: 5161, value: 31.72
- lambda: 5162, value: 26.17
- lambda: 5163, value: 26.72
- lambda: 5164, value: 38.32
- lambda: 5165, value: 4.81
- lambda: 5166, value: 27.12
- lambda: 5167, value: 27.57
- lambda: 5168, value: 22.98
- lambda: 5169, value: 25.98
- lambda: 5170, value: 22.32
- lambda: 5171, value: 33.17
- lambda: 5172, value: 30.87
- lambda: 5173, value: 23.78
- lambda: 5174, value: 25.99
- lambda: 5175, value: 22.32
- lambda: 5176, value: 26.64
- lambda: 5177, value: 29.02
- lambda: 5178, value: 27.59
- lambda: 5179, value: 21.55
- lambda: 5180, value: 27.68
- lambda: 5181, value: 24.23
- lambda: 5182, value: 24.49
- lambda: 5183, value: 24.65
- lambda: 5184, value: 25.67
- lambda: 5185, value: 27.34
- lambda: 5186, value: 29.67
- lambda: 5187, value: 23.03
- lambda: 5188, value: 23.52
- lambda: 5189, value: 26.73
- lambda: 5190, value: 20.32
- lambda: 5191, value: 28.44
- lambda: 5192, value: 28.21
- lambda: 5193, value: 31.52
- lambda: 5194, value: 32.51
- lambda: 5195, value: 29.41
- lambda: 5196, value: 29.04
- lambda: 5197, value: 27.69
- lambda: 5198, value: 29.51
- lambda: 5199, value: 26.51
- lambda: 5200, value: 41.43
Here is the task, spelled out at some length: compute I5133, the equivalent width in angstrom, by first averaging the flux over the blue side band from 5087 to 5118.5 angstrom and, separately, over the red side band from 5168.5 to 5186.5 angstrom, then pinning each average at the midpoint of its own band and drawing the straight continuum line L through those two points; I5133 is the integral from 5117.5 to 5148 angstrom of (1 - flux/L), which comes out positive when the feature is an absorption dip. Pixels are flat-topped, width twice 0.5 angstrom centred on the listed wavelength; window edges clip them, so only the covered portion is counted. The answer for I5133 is 2.7 angstrom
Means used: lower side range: 31.9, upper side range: 26.3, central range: 27.1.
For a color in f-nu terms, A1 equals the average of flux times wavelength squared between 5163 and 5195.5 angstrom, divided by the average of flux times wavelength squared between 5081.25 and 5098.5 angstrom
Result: 0.86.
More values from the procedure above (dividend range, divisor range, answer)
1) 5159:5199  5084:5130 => 0.88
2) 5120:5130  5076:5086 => 0.97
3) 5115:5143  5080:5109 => 0.88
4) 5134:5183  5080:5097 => 0.87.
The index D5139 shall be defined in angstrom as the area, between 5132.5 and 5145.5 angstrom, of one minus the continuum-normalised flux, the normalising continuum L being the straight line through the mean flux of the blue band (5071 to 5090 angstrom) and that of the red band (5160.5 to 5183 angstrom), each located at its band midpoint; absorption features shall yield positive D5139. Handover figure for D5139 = 1.07 angstrom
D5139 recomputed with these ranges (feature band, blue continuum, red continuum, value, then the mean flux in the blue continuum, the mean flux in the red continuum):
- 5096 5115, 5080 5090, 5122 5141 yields -2.5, 30.3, 26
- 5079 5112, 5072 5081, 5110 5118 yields -1.3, 29.1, 31.9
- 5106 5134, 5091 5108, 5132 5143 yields -2.1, 32.5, 24.5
